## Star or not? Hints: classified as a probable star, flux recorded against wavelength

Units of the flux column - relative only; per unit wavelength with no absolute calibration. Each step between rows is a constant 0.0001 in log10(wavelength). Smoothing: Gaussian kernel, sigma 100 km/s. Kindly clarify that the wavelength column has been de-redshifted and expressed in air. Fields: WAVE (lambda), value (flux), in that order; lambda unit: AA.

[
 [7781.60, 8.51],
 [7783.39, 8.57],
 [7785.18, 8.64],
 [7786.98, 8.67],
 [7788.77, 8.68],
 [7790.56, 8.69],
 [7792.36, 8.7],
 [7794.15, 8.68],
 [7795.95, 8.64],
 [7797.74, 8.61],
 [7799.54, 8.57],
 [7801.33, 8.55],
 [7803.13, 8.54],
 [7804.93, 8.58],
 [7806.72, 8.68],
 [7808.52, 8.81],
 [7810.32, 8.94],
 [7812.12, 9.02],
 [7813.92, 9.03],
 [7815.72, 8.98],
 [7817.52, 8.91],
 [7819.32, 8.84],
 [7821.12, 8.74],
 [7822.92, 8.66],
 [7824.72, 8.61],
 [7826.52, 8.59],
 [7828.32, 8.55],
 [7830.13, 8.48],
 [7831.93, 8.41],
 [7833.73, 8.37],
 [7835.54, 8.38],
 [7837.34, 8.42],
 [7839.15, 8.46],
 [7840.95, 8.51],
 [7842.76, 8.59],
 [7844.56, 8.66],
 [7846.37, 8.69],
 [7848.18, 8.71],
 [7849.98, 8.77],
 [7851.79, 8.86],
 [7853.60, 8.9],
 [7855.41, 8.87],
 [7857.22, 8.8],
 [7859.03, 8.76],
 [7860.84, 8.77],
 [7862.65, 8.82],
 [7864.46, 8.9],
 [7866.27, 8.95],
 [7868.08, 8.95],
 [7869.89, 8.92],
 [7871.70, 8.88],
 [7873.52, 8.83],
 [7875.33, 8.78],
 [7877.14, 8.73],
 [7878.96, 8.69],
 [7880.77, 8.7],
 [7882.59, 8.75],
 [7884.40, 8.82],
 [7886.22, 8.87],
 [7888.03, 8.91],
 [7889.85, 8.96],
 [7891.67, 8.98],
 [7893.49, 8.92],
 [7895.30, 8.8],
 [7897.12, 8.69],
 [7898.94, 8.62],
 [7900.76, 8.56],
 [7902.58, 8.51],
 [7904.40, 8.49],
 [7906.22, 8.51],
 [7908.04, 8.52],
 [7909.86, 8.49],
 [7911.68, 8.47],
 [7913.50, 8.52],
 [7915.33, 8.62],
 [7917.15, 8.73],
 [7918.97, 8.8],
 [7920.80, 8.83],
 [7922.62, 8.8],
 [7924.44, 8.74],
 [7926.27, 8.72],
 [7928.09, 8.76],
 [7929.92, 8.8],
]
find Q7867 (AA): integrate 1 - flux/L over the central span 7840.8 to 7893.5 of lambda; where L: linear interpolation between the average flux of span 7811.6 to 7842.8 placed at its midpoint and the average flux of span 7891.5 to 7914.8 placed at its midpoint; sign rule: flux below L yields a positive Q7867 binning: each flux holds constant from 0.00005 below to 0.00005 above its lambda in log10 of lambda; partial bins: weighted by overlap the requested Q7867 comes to -1.15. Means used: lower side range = 8.64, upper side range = 8.61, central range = 8.81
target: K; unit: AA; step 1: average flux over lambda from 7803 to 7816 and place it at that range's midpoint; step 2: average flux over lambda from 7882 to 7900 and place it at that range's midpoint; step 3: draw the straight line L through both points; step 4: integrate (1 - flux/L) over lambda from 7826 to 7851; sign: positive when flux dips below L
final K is 0.8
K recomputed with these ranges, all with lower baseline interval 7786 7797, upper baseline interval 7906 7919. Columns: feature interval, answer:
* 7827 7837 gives 0.2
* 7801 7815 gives -0.2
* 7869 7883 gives -0.3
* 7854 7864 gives -0.2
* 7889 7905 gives -0.3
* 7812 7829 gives -0.3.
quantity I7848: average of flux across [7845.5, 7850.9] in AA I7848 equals 8.73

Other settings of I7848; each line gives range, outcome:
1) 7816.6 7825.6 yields 8.76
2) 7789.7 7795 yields 8.69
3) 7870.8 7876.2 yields 8.82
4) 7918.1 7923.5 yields 8.81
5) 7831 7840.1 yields 8.41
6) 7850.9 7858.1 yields 8.85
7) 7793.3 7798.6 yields 8.64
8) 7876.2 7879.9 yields 8.72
